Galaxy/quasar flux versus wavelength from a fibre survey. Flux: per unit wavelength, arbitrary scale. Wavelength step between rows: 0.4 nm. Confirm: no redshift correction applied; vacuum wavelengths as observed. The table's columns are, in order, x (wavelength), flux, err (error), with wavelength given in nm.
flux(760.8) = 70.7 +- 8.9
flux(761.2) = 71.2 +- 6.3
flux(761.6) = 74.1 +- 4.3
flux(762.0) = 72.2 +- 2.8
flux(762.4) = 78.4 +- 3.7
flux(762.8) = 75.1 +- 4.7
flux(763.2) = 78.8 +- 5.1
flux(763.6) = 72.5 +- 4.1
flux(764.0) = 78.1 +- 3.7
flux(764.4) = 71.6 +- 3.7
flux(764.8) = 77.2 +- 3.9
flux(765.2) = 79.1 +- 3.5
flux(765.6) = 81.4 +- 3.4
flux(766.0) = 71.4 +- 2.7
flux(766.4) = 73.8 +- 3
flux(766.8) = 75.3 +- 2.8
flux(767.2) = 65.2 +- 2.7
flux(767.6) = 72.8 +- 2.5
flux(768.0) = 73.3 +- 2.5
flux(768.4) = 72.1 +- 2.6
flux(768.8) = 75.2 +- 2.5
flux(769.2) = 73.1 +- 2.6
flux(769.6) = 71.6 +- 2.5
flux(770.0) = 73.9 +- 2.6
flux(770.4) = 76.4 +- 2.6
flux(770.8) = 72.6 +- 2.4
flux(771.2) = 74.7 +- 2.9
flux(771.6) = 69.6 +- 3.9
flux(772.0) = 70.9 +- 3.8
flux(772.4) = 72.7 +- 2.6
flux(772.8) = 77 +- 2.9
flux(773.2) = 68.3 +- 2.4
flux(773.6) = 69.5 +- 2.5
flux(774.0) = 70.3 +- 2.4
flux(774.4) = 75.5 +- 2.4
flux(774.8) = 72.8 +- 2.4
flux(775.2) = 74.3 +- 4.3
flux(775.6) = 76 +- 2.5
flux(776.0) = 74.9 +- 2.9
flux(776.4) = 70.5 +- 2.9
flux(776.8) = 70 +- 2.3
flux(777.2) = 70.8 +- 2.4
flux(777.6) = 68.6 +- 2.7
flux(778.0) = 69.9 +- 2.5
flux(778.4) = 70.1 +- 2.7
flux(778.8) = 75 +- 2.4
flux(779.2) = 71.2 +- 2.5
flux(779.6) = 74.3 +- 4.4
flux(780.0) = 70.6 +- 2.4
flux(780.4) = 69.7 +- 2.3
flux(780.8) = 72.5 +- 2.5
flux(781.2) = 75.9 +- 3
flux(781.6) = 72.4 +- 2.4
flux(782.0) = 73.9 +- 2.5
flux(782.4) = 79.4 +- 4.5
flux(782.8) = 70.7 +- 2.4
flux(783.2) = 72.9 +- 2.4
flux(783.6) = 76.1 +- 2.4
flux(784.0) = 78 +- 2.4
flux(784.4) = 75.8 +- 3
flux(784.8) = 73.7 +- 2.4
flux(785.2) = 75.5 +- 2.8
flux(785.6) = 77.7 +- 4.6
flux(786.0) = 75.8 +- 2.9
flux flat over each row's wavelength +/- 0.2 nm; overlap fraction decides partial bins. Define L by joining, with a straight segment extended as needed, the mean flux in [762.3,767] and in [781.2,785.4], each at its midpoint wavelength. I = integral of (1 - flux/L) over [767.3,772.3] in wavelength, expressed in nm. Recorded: 0.188 nm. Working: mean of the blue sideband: 76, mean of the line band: 72.9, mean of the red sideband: 74.9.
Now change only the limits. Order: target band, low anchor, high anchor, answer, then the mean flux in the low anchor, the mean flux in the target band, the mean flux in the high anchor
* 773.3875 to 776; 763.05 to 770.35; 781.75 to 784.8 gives 0.05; 74.3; 73.2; 75.1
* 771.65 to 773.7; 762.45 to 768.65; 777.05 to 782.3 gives 0.05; 74.6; 71.6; 72.1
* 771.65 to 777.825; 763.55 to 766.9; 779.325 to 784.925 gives 0.22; 75.7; 72.1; 74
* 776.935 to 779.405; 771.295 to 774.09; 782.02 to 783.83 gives 0.08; 71.4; 70.9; 74.7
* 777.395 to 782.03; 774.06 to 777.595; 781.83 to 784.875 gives 0.13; 72.7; 71.9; 75.1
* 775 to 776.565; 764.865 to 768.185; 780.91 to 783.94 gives 0.01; 74.2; 74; 74.6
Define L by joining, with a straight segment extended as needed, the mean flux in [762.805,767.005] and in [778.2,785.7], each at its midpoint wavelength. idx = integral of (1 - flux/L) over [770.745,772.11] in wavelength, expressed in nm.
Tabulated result 0.06 nm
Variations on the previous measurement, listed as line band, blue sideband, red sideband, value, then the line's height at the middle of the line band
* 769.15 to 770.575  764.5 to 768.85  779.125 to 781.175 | 0.00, 73.7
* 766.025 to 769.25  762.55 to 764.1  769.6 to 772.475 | 0.08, 74.3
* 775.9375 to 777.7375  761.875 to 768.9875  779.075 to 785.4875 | 0.08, 74.2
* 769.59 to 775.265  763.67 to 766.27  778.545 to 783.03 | 0.16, 74.8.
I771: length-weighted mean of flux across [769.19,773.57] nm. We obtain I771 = 72.7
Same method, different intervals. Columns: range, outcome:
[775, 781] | 71.9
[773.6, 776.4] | 73.4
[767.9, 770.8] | 73.6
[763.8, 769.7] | 74.1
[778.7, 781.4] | 72.7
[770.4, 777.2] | 72.5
